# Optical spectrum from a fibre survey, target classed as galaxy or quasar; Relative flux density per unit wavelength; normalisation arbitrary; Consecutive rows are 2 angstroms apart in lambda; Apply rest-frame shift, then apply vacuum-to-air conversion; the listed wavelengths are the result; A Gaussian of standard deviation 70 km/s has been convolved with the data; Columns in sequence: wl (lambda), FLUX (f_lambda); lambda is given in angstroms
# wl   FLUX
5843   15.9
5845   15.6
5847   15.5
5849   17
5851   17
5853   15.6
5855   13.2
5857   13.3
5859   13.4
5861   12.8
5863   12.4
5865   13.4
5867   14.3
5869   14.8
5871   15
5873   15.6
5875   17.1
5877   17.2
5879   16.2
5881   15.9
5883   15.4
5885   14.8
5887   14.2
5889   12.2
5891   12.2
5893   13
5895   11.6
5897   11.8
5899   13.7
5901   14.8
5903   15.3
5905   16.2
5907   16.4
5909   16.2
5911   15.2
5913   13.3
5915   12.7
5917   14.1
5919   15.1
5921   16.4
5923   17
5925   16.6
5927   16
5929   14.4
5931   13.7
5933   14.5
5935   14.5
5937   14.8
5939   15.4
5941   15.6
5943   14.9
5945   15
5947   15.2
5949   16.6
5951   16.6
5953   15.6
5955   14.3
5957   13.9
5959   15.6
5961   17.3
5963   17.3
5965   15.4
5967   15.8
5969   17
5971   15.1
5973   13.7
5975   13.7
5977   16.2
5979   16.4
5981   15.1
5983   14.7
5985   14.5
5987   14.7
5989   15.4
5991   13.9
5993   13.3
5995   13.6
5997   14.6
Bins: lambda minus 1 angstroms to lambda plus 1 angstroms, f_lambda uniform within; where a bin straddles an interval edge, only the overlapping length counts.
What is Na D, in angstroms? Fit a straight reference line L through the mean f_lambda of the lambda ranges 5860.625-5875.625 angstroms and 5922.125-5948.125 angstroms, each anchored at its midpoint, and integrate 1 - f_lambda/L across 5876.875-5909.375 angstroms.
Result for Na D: 0.62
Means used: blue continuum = 14.4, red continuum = 15.2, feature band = 14.4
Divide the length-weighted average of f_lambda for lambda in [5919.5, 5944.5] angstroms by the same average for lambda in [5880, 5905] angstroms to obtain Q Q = 1.11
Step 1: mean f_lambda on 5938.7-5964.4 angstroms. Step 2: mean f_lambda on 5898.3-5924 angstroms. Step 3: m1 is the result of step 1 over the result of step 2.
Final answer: 1.03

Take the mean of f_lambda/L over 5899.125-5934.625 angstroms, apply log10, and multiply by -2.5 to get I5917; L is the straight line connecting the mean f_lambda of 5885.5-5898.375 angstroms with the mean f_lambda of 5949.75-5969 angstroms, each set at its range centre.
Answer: -0.10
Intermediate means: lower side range 12.6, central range 15.1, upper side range 15.8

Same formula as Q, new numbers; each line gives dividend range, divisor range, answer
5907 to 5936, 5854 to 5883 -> 1.03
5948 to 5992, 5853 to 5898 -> 1.09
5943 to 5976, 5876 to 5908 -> 1.07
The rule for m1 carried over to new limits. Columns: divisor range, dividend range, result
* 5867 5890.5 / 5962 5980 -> 1.03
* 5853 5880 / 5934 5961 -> 1.05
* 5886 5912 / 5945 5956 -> 1.11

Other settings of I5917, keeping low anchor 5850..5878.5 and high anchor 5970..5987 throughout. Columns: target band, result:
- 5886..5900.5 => 0.158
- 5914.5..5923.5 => -0.021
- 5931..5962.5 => -0.033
